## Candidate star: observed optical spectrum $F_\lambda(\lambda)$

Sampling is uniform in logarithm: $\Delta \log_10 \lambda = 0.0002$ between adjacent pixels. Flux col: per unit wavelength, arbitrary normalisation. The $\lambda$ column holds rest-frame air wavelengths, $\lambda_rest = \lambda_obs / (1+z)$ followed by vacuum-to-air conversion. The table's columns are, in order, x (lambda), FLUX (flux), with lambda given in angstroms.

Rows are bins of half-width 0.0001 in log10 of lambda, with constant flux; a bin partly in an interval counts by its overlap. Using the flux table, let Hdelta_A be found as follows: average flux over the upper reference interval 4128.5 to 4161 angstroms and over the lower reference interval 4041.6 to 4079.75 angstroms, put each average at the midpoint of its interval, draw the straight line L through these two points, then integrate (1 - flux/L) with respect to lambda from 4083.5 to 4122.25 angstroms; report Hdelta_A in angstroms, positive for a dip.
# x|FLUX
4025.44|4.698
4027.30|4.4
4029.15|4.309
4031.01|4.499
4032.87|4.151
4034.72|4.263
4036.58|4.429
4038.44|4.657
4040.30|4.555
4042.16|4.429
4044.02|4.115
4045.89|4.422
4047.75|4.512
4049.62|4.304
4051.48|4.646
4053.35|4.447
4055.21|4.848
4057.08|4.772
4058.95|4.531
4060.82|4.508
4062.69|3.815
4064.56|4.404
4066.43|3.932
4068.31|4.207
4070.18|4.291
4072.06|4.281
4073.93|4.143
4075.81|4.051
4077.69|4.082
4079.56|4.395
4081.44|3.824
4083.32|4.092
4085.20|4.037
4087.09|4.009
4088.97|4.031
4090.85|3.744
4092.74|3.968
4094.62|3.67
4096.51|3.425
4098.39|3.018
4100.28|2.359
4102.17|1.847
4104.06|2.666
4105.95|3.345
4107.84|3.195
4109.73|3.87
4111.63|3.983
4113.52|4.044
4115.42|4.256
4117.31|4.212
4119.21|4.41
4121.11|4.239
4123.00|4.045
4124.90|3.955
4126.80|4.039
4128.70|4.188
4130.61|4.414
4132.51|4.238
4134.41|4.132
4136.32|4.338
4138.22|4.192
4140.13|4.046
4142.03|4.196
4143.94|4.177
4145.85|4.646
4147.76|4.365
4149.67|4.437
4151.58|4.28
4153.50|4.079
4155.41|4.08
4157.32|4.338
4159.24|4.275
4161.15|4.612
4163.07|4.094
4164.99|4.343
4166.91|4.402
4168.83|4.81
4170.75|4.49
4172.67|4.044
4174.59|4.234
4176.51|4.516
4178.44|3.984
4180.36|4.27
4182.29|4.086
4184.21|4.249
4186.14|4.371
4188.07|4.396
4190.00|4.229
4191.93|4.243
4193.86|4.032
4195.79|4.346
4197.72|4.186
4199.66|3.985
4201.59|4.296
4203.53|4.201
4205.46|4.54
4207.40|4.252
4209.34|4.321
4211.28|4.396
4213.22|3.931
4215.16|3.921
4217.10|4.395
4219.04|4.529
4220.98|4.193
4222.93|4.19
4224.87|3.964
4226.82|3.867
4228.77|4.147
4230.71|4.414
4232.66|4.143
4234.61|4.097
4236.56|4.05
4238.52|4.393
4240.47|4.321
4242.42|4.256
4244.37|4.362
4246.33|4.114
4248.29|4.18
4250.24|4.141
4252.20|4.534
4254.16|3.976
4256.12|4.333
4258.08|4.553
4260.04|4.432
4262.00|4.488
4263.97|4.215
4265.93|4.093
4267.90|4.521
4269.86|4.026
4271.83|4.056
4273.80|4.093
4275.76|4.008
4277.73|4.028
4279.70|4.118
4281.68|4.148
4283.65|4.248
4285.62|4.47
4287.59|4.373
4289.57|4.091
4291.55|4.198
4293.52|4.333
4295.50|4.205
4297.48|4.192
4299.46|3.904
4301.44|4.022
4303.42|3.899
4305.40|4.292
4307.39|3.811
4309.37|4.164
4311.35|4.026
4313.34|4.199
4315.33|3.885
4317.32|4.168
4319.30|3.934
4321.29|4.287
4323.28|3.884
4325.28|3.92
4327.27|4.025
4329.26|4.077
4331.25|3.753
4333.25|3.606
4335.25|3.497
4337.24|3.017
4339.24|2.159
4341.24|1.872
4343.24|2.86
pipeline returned 6.1 angstroms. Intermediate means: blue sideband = 4.34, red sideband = 4.27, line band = 3.63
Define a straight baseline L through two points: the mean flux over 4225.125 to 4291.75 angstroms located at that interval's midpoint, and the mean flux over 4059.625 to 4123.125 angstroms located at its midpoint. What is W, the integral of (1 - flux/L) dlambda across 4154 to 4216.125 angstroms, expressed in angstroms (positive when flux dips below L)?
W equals -3.3 angstroms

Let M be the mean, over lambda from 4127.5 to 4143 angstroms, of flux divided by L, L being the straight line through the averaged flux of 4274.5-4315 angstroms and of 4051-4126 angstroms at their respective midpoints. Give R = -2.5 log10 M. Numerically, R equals -0.06 mag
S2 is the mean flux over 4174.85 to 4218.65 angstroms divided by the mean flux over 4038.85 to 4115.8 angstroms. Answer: 1.1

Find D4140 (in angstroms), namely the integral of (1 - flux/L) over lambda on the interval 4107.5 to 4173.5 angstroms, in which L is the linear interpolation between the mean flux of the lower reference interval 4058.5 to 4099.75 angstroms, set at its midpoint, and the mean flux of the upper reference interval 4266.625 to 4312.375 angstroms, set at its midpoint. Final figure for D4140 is -3.01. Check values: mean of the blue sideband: 4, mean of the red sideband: 4.14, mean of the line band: 4.22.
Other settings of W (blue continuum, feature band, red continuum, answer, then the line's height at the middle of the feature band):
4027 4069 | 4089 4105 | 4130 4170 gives 4.5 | 4.36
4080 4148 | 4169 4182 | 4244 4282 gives -0.9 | 4.01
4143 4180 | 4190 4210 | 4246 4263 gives 0.4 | 4.32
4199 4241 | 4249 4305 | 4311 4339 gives -2.9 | 4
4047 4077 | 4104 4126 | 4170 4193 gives 2.1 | 4.31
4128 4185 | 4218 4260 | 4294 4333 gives -0.8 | 4.15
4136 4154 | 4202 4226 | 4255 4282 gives 0.1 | 4.25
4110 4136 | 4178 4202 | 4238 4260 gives 0.1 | 4.23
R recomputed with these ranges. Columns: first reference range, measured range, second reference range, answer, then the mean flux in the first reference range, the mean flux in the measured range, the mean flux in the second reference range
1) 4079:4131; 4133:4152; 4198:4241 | -0.102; 3.75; 4.28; 4.2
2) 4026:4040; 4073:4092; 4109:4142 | 0.061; 4.4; 4.04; 4.16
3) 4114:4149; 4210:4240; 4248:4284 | 0.011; 4.23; 4.18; 4.22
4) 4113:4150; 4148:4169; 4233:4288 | -0.024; 4.23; 4.32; 4.23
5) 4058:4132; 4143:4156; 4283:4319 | -0.092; 3.89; 4.3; 4.13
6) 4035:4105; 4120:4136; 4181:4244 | -0.014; 4.04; 4.17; 4.22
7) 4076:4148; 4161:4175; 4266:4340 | -0.119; 3.88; 4.37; 4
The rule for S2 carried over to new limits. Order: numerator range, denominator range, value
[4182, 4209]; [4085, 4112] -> 1.26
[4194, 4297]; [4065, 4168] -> 1.06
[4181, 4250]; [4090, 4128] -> 1.17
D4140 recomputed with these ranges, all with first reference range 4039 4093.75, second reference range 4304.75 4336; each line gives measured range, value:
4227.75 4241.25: -0.51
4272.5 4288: -0.62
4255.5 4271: -1.14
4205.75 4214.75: -0.30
